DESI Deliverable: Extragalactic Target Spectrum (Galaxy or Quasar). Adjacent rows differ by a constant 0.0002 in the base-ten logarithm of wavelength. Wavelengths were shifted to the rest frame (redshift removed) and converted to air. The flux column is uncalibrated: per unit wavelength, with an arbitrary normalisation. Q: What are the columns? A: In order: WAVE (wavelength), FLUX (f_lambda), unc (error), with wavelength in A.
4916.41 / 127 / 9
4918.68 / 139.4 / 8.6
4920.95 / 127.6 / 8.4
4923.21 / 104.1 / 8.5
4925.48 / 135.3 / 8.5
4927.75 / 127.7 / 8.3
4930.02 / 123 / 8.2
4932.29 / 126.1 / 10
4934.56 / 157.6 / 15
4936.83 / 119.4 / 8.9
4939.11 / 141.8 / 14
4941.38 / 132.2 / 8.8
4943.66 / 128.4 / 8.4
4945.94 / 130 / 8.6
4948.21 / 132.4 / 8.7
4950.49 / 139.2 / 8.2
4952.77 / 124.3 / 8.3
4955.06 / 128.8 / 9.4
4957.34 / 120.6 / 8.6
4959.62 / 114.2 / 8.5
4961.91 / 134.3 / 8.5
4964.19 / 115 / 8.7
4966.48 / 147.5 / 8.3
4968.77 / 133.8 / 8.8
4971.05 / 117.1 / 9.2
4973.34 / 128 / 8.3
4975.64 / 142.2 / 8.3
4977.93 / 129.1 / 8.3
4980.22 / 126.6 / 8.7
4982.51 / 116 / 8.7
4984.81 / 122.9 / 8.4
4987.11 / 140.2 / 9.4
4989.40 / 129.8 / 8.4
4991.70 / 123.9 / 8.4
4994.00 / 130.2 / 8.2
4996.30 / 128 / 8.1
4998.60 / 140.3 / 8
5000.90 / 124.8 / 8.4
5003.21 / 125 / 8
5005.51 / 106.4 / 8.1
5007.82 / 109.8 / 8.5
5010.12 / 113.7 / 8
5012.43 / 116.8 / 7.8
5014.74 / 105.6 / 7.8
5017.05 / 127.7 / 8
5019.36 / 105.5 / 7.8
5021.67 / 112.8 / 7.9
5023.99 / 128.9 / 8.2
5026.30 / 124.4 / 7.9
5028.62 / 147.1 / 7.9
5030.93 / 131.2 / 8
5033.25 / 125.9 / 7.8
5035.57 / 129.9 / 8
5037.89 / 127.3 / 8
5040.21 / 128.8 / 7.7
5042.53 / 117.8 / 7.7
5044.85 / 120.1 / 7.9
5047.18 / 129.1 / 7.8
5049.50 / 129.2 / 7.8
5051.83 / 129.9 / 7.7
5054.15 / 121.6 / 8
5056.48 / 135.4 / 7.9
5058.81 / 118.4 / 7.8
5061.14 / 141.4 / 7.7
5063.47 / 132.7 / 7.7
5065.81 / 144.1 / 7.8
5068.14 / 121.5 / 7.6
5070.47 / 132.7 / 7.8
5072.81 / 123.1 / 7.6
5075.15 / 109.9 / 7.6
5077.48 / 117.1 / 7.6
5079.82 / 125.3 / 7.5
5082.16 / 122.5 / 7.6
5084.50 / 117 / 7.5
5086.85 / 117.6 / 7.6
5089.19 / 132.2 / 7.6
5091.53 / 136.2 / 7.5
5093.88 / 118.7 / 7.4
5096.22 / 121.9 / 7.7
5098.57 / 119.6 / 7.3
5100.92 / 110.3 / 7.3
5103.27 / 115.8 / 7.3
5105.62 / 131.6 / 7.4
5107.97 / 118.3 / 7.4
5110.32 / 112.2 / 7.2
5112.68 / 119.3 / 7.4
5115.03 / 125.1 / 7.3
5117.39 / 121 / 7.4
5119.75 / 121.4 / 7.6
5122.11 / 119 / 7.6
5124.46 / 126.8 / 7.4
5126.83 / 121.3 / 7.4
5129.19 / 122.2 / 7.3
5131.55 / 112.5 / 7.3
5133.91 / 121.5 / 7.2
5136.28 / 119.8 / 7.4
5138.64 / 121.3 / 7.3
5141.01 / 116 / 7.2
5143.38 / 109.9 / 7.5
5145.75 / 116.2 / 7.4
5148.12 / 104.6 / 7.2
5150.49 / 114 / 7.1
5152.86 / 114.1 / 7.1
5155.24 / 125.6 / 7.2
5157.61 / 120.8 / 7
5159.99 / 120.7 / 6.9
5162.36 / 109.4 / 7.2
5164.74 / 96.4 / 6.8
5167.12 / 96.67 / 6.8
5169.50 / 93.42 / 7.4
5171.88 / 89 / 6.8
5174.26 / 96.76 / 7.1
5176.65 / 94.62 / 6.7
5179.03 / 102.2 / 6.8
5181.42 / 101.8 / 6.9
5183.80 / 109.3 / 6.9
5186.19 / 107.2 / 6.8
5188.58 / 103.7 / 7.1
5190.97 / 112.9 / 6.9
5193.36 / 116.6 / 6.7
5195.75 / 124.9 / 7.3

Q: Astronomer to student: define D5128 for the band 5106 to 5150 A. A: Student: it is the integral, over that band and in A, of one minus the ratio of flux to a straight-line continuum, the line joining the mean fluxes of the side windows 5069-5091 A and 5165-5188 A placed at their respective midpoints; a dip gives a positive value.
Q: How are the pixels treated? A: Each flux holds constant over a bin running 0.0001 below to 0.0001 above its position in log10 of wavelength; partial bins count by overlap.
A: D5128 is -3.05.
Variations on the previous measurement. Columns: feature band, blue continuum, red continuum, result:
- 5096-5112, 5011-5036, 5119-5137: 0.4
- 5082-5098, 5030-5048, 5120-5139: -0.1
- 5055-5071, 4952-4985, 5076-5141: -1.2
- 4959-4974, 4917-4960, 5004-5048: -0.1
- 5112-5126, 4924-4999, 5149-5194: -1.2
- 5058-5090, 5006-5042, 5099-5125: -1.2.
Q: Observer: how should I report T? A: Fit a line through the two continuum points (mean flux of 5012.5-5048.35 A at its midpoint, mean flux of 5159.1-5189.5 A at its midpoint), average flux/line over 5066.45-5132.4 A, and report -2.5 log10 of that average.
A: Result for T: -0.077 mag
